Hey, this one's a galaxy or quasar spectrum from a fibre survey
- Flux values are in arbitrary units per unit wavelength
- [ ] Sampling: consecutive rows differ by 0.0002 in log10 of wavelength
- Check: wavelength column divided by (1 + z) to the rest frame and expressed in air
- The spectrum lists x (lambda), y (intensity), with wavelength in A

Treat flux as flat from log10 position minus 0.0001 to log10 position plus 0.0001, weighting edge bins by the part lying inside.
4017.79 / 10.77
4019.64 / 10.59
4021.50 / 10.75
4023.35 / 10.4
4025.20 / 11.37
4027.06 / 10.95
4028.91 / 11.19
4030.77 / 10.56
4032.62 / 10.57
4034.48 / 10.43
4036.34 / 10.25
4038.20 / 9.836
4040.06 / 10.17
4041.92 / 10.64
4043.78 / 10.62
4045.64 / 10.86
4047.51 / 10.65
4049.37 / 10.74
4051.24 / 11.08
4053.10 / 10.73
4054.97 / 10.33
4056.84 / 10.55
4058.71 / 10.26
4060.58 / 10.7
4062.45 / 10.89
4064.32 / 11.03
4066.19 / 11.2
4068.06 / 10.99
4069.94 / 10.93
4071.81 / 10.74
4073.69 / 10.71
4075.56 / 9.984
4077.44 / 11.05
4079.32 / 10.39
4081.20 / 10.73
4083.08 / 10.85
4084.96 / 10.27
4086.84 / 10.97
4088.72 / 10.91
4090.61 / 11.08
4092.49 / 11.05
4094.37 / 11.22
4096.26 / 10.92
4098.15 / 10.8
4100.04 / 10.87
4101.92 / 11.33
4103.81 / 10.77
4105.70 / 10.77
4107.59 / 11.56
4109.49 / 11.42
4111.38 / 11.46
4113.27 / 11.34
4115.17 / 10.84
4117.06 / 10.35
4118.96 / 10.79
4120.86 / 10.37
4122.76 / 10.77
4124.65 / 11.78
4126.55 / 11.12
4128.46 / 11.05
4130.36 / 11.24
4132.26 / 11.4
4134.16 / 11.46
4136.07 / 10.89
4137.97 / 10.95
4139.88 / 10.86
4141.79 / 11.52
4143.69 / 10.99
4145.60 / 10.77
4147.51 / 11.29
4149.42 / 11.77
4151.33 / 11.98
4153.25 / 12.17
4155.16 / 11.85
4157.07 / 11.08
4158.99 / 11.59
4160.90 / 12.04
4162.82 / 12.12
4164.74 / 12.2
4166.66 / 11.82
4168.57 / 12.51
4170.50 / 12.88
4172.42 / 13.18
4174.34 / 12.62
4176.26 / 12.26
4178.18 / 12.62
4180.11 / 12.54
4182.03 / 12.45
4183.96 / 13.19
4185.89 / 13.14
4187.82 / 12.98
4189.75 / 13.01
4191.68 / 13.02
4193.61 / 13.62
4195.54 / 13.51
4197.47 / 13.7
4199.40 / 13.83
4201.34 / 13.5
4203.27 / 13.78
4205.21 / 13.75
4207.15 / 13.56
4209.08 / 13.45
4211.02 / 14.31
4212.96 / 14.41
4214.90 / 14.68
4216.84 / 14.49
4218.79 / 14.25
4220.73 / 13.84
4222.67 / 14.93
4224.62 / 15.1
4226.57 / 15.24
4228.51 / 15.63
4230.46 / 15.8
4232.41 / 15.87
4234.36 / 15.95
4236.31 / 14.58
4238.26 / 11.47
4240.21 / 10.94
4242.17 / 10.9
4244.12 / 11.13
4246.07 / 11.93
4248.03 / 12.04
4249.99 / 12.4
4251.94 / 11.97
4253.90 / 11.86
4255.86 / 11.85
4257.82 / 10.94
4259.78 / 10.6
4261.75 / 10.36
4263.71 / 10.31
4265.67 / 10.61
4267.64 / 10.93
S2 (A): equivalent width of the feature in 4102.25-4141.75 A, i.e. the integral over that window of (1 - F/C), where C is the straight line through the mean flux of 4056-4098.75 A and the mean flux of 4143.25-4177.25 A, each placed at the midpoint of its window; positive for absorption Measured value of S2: 1.21 A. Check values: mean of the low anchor 10.8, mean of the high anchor 12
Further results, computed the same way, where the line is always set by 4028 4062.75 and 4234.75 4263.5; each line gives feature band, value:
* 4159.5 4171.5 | -1.07 A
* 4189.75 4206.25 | -3.10 A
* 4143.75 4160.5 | -0.58 A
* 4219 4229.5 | -3.04 A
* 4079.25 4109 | -0.24 A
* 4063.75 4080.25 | -0.08 A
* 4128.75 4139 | -0.11 A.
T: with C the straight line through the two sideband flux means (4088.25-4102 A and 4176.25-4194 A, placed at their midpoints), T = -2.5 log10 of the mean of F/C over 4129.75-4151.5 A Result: 0.07 mag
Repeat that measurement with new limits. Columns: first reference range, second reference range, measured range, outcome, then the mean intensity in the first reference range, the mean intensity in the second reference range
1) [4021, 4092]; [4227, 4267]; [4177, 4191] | -0.09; 10.7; 12.4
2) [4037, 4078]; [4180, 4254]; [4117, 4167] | 0.08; 10.7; 13.5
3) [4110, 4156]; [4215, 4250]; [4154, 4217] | -0.04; 11.2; 13.7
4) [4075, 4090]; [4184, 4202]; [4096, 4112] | 0.01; 10.7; 13.4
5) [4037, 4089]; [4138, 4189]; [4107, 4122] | 0.04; 10.7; 12.1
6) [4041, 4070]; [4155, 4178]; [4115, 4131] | 0.07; 10.8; 12.2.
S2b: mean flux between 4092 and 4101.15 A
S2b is 11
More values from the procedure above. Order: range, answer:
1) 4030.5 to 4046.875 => 10.4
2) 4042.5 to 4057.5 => 10.7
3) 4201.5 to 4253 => 13.7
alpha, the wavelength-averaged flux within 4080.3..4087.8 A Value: 10.7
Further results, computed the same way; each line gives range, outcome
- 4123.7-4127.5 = 11.5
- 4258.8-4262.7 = 10.5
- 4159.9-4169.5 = 12.1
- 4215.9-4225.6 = 14.5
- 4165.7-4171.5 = 12.4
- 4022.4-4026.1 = 10.9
